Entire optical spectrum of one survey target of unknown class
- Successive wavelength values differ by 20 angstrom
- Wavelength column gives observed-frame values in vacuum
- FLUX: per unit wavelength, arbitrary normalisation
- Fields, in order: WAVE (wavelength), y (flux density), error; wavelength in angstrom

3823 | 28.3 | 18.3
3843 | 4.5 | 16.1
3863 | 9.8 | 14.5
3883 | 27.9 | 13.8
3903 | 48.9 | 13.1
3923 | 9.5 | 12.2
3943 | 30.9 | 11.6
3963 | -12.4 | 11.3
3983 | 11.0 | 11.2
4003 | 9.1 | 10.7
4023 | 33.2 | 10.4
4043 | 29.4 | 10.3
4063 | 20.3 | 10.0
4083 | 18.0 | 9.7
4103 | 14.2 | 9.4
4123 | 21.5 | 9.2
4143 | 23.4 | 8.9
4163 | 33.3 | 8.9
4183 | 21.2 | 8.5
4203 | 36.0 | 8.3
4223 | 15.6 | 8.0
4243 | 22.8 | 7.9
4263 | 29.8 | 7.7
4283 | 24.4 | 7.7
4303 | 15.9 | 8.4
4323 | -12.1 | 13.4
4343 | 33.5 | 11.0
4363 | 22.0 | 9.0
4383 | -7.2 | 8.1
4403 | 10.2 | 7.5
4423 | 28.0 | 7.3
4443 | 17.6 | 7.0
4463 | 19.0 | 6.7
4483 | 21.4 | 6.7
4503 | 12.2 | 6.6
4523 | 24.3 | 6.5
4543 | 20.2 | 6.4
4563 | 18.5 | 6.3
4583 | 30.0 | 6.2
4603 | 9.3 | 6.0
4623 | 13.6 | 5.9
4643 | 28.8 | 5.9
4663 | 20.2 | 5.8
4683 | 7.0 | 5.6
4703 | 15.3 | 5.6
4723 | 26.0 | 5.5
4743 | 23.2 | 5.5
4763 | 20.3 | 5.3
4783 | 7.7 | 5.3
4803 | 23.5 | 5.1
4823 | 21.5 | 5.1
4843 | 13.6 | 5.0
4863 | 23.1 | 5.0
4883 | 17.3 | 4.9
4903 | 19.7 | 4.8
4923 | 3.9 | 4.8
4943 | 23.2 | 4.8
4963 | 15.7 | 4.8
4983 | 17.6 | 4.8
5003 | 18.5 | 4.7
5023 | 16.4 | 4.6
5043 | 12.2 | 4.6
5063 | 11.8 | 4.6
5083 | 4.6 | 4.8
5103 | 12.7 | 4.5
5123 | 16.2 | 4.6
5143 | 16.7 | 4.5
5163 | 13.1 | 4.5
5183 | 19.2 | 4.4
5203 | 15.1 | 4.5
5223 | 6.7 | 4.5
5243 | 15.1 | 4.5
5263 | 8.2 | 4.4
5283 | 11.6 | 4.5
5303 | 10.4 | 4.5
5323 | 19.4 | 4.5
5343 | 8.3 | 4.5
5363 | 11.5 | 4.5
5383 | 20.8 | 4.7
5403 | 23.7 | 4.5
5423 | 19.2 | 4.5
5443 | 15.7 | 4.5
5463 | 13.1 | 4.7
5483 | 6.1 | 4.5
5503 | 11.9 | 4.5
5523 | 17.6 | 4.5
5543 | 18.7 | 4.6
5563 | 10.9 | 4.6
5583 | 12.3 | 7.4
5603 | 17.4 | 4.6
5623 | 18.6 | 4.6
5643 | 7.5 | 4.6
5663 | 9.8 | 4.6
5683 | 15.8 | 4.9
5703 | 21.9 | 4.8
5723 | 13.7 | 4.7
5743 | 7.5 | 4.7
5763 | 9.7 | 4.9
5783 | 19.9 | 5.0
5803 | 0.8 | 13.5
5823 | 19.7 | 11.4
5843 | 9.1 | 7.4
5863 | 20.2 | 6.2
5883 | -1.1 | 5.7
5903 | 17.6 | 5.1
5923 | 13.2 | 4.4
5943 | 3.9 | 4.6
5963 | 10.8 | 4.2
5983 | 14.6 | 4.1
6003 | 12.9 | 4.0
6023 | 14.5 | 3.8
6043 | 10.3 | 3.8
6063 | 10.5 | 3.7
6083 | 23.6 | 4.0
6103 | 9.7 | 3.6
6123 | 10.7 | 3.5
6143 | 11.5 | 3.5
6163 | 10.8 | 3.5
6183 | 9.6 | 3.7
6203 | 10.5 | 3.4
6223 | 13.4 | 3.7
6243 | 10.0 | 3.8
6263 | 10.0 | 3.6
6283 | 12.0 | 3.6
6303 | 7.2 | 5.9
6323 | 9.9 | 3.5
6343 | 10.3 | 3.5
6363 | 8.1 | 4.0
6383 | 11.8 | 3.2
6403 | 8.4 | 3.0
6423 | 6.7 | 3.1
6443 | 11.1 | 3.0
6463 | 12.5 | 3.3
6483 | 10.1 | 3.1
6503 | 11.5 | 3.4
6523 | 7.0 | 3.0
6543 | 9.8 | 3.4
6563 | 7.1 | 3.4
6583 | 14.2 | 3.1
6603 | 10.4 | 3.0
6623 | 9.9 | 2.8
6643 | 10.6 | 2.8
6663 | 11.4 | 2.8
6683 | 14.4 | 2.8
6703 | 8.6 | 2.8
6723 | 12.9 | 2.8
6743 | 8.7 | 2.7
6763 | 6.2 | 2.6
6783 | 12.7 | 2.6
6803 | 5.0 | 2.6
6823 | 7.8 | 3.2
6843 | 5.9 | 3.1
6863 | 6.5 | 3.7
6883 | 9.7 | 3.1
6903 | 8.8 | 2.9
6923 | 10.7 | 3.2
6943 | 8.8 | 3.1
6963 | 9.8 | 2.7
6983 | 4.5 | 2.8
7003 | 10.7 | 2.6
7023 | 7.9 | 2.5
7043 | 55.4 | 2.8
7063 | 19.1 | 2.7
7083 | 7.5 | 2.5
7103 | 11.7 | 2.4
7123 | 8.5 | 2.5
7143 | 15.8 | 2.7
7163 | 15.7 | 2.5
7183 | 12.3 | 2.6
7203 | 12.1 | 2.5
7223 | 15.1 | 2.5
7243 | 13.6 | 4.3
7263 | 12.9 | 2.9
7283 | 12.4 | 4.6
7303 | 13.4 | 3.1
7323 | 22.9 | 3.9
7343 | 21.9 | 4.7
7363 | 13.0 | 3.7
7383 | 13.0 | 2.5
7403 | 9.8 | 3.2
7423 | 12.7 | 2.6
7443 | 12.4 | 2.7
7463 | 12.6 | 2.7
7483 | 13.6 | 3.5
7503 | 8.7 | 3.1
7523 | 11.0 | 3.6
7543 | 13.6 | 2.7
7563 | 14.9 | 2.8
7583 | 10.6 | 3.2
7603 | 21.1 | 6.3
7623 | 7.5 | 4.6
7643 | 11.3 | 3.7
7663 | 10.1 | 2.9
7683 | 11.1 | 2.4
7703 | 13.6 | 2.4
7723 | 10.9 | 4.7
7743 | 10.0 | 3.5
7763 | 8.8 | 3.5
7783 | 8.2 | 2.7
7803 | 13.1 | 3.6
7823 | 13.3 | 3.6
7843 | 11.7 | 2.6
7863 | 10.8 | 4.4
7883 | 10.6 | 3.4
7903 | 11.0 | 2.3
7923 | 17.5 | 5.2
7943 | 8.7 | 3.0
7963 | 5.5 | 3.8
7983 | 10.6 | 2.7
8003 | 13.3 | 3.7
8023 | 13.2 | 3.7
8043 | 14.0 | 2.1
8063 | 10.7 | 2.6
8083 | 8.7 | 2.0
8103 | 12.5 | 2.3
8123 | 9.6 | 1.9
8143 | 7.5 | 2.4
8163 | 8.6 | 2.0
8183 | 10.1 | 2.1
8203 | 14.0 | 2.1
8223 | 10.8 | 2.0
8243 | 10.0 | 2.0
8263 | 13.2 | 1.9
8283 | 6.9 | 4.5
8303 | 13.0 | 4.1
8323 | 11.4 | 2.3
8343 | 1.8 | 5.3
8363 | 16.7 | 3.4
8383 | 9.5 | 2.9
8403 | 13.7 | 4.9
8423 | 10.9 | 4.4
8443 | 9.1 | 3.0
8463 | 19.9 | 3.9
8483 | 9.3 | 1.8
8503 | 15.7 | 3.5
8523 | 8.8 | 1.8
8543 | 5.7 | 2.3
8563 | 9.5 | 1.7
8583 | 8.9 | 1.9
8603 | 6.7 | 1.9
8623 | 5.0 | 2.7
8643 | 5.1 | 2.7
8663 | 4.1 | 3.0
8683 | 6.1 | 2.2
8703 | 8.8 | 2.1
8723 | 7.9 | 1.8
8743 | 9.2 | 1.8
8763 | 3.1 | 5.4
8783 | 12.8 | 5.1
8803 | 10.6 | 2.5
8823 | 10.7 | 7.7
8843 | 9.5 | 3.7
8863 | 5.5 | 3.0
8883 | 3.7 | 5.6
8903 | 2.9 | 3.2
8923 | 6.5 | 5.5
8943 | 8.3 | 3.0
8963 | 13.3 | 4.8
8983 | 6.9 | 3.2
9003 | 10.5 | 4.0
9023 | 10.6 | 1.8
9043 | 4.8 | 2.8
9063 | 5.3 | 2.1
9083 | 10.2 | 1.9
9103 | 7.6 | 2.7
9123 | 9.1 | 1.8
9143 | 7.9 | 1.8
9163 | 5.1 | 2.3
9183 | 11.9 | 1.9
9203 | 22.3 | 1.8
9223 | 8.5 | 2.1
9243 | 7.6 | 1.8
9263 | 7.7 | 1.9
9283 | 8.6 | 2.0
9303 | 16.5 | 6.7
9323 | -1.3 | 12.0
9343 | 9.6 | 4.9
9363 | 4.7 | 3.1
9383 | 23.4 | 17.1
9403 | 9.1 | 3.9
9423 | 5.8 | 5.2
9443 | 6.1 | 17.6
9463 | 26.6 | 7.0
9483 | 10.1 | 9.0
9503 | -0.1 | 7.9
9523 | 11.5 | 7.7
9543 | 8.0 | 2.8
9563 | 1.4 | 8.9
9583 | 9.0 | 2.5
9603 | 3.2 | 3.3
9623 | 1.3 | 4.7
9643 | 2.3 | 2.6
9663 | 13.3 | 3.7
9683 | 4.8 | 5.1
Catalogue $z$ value 0.89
